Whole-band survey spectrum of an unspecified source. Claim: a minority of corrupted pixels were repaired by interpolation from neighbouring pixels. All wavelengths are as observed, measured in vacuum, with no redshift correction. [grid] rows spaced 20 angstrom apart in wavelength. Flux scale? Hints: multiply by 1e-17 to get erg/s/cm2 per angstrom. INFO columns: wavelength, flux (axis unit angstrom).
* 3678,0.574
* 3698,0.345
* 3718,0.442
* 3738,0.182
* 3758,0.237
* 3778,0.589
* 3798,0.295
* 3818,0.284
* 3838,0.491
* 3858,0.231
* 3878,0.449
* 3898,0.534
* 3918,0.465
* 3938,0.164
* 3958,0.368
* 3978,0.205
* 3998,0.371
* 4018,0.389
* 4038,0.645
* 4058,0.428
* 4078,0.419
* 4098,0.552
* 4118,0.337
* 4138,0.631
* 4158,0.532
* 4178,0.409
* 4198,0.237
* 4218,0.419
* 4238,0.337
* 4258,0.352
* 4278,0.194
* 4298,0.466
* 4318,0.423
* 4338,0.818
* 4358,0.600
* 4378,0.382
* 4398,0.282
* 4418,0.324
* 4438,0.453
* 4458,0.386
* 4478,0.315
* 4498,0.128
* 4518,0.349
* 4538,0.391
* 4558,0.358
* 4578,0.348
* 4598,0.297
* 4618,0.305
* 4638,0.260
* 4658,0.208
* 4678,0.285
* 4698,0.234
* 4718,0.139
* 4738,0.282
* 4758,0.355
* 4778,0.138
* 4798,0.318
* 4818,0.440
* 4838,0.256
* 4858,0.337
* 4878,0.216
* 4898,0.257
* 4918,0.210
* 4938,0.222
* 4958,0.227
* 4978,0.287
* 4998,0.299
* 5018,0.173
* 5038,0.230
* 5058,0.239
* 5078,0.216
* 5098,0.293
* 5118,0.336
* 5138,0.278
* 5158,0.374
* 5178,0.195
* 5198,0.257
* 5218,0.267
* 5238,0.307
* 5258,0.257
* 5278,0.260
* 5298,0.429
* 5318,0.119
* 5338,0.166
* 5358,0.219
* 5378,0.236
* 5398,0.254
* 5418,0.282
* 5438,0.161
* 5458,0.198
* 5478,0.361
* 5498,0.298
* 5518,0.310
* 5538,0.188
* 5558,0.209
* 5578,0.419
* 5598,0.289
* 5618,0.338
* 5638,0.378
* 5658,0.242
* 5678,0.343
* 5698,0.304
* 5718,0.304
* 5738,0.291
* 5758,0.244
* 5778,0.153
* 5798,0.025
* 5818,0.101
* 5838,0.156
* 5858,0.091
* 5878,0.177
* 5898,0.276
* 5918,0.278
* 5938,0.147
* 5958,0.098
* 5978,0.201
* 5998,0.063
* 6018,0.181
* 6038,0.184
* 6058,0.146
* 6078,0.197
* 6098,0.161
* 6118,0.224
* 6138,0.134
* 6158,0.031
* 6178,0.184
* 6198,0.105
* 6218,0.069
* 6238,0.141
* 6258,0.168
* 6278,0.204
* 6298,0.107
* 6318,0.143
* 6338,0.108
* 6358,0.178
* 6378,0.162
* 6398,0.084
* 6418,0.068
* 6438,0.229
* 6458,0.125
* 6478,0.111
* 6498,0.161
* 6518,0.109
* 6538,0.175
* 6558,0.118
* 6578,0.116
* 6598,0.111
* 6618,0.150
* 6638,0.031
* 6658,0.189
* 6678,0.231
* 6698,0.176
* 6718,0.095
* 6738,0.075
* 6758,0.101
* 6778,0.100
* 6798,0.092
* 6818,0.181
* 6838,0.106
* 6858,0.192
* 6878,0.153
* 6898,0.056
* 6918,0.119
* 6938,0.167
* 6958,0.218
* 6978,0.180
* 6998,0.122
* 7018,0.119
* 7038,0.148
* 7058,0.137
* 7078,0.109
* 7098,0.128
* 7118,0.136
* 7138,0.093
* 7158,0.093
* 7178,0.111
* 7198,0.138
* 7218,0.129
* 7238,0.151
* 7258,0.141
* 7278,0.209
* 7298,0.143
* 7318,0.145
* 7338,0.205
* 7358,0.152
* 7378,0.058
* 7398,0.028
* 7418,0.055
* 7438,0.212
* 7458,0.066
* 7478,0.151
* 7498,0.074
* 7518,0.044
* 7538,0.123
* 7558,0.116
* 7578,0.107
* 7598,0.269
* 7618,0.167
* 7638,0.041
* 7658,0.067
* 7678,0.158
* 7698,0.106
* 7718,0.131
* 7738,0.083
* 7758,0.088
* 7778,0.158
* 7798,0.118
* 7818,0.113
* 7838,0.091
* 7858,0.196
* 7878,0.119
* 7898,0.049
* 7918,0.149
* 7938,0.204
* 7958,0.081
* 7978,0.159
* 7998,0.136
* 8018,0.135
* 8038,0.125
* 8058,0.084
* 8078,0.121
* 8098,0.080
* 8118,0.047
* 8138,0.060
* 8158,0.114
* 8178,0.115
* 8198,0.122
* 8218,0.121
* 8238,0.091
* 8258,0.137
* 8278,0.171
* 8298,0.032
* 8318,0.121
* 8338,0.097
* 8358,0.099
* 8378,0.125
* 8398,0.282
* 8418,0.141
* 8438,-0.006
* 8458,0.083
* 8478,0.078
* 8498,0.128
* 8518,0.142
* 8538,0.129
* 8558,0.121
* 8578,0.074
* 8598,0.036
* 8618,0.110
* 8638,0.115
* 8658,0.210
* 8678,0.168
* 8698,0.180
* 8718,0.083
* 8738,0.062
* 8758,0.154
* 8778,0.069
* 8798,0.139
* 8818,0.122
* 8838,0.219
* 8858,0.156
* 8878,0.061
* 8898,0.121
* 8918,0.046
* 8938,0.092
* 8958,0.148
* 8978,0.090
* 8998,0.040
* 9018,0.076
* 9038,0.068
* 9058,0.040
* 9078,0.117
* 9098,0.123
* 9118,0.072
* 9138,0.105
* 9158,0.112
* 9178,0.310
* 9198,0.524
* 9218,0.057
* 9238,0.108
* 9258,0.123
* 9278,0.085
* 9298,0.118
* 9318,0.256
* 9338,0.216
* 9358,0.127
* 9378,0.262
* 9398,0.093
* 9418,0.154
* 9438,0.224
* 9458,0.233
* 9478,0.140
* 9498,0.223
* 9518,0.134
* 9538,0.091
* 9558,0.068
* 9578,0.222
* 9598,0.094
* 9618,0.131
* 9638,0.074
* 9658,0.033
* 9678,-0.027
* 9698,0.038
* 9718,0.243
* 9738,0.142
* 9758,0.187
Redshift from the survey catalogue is 1.465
